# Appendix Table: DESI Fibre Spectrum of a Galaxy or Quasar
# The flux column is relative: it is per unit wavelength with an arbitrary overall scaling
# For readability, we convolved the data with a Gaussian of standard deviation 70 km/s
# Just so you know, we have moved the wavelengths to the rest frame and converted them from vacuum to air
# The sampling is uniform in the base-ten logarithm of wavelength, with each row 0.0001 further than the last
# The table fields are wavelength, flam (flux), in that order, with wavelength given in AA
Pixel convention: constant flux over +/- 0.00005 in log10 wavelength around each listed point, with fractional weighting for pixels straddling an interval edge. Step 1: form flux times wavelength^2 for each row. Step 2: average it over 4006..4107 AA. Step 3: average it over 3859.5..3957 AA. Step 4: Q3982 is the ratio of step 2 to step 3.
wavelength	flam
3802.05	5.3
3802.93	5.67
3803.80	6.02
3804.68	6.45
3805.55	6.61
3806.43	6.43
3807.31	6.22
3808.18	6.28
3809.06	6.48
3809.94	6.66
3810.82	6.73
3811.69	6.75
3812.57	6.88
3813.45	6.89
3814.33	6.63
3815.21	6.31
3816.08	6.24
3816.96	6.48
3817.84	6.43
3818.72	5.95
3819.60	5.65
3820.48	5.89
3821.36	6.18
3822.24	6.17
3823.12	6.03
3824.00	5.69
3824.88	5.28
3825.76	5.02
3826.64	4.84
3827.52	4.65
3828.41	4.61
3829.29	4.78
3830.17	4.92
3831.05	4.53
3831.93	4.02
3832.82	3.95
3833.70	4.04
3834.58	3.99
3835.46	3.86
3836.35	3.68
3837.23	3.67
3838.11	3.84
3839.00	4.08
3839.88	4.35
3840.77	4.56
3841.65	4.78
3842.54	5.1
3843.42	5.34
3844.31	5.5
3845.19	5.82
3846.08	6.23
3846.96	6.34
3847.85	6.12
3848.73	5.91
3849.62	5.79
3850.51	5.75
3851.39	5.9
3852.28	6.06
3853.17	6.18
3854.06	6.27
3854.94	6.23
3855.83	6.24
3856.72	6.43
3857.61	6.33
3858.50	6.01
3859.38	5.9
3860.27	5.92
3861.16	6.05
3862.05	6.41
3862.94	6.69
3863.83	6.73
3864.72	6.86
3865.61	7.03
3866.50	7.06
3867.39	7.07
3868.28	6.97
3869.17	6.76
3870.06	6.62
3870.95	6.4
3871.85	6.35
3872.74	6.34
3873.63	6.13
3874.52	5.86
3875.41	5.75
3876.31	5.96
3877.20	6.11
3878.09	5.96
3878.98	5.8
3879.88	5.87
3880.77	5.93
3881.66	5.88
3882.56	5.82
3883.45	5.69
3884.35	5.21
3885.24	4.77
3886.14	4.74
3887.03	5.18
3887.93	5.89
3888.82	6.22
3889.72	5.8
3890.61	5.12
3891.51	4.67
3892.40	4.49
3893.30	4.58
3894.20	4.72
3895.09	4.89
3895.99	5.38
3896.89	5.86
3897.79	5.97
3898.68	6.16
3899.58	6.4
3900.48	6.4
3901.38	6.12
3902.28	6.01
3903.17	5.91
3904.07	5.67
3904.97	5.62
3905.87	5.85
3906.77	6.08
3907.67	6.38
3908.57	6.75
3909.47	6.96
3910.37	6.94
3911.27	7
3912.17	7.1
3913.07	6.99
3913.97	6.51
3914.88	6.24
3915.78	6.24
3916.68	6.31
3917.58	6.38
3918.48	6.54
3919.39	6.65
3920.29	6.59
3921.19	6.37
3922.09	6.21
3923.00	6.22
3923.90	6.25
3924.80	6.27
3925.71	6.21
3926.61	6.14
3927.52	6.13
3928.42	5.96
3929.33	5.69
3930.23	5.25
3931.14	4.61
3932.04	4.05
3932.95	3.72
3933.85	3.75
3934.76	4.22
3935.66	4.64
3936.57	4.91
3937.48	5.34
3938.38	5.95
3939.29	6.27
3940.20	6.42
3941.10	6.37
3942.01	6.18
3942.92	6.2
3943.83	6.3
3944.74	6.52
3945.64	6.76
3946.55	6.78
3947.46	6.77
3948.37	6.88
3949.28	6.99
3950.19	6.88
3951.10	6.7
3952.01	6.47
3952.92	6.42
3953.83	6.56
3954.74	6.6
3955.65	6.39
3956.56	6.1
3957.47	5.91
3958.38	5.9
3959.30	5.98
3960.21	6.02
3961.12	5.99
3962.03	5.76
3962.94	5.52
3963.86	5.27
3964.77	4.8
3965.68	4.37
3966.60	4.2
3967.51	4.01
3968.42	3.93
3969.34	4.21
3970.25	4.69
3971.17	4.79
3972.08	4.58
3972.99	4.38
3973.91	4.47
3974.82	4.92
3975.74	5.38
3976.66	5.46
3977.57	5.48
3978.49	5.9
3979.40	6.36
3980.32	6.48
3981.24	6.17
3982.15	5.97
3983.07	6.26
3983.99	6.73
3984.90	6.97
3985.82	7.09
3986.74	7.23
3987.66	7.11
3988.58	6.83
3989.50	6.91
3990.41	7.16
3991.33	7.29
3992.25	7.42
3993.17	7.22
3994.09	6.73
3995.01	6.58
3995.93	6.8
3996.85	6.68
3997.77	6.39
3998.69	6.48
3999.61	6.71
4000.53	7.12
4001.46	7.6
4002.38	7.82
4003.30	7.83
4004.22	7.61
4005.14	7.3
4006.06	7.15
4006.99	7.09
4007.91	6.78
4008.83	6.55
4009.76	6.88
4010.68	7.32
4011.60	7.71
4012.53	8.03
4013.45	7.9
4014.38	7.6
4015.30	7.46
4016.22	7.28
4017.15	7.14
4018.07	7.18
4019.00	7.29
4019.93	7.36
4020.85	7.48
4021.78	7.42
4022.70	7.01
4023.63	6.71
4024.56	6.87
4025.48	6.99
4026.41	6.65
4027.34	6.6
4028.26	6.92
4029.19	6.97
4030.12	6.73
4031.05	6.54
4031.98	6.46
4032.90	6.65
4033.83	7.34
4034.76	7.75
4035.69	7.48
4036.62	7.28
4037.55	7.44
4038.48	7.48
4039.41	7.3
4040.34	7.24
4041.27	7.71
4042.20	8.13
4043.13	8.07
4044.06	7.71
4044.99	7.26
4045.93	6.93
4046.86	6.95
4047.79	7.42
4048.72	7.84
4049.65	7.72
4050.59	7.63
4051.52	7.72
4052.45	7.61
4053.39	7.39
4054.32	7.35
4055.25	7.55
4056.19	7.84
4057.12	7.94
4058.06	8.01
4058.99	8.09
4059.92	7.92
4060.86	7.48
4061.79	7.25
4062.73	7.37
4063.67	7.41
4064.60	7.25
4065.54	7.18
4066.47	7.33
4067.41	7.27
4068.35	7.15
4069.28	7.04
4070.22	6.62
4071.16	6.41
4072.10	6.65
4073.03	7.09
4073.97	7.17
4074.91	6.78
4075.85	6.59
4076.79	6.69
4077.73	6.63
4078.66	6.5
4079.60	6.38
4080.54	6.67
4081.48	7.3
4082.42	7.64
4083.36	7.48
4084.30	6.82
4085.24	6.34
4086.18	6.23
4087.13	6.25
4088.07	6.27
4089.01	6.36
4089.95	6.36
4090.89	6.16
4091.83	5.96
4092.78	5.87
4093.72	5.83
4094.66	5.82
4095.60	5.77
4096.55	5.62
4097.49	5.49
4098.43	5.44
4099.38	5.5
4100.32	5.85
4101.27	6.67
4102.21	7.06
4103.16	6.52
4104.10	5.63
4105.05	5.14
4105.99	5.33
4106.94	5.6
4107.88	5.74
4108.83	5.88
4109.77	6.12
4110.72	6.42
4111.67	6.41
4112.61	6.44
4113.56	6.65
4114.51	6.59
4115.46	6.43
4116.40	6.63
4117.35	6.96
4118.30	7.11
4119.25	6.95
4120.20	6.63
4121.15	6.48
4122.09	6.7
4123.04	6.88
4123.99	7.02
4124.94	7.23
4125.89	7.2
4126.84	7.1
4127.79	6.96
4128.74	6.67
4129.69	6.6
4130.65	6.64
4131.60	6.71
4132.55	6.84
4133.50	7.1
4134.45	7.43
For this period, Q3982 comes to 1.2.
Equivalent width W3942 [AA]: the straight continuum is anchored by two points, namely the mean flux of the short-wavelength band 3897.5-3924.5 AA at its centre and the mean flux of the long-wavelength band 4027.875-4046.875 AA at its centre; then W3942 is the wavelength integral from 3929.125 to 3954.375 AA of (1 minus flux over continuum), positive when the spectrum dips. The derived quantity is 2.8 AA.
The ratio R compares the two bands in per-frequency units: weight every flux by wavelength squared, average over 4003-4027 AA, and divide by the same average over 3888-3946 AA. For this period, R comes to 1.29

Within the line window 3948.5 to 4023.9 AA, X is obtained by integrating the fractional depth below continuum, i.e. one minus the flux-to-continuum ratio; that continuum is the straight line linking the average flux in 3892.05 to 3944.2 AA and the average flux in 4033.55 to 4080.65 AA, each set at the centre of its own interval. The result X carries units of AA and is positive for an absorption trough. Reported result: 1.9 AA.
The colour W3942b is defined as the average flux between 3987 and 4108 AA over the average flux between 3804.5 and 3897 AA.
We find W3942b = 1.22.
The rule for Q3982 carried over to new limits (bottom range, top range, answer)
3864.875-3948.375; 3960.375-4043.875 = 1.17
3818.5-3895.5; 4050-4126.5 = 1.35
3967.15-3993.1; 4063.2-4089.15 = 1.22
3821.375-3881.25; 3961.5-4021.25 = 1.22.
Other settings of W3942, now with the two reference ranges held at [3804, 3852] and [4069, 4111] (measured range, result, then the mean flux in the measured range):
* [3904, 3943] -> -1.1 AA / 5.96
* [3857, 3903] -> -2.2 AA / 5.94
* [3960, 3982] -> 3.0 AA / 5.13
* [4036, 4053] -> -3.8 AA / 7.52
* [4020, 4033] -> -1.6 AA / 6.88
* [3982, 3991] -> -1.3 AA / 6.86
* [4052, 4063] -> -2.6 AA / 7.65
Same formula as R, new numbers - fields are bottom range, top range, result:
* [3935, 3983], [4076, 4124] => 1.19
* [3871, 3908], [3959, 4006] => 1.12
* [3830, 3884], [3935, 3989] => 1.08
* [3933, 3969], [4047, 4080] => 1.33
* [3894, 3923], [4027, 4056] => 1.26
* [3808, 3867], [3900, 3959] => 1.13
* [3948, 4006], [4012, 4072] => 1.22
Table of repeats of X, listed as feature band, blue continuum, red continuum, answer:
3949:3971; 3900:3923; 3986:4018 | 3.8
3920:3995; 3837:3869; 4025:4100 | 6.3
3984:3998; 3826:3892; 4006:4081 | -0.4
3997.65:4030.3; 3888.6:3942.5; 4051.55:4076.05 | -1.7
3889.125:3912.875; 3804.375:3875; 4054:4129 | 0.5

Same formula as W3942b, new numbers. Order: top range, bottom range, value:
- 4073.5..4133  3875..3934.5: 1.11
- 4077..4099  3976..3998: 0.95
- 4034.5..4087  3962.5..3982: 1.44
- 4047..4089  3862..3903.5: 1.21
